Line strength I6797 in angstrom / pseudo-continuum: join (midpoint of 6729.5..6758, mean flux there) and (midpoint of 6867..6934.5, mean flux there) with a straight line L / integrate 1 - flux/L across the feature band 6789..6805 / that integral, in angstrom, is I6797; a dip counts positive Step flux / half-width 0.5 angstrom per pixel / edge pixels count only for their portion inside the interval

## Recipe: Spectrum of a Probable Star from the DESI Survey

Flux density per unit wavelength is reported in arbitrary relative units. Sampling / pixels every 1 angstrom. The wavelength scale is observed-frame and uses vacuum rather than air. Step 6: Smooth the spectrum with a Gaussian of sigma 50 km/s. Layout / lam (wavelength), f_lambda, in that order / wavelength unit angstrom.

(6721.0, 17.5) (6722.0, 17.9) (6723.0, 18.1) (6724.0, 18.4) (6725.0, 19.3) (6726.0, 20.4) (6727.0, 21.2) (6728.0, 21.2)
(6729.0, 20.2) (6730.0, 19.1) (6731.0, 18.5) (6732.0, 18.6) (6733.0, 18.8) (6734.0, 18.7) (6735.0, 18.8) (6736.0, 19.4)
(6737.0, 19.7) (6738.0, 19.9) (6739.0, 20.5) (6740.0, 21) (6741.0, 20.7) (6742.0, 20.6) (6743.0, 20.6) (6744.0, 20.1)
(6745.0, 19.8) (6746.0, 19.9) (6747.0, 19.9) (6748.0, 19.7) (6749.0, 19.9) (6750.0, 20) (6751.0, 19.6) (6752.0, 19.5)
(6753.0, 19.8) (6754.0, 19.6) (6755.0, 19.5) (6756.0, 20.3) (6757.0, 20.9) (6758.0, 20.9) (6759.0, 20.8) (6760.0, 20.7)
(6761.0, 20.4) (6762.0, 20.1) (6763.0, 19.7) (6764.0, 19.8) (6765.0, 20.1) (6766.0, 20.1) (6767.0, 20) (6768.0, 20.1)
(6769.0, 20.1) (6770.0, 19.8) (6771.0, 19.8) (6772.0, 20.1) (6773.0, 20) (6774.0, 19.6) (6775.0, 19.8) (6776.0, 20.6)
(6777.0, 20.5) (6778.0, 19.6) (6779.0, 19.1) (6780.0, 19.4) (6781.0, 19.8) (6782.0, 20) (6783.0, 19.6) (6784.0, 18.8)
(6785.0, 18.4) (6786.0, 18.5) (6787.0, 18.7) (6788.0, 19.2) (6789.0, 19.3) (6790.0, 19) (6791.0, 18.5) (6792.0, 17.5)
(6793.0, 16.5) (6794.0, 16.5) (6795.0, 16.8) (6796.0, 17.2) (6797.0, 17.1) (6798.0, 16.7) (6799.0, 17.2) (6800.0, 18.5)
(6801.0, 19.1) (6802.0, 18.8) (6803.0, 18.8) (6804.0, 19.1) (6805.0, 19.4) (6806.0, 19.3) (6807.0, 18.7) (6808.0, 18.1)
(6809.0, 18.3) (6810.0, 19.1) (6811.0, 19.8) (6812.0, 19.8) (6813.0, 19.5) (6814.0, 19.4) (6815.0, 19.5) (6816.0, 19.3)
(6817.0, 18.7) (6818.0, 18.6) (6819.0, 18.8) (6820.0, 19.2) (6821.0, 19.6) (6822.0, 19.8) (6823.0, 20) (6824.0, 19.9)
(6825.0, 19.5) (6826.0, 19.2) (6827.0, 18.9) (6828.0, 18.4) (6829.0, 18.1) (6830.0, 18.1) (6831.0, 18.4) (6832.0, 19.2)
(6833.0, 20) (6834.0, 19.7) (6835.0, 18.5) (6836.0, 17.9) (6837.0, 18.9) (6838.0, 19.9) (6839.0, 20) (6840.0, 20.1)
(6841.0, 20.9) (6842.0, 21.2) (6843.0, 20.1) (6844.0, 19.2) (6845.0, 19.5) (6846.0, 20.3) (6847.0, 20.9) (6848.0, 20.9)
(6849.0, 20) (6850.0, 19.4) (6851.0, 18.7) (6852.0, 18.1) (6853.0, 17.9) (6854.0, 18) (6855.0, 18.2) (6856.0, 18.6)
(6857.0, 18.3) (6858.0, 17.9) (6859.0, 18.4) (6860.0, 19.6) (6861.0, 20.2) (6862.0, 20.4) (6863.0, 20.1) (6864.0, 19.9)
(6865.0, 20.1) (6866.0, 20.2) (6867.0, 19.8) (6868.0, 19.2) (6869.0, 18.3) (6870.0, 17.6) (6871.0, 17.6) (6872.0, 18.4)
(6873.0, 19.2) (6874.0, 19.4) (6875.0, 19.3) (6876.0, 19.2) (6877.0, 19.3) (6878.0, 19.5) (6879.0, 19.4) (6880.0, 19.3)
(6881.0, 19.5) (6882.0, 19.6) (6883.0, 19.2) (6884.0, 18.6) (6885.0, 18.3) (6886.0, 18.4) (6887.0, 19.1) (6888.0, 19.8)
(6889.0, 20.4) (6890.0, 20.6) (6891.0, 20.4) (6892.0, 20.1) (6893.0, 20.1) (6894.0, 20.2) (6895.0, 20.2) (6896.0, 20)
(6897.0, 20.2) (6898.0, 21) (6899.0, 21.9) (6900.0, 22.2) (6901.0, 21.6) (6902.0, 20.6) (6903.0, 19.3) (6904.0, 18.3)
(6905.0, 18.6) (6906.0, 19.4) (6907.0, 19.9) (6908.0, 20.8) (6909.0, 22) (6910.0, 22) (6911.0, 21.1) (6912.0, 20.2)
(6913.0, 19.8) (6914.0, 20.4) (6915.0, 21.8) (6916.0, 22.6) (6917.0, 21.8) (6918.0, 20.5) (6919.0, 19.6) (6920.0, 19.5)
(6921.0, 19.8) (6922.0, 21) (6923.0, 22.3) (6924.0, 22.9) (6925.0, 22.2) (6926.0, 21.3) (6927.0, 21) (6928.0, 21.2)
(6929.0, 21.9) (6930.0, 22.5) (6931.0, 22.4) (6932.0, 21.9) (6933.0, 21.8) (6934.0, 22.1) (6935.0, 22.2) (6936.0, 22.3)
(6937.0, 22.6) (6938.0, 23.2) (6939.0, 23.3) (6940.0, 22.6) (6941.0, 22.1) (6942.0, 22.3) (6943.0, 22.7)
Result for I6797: 1.6 angstrom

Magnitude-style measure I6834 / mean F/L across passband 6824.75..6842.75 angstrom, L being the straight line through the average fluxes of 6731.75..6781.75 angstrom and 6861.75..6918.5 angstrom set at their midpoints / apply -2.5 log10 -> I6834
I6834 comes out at 0.04 mag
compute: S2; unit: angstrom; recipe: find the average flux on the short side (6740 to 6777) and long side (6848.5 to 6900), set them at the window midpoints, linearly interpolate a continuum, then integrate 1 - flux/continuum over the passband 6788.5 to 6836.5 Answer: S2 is 2.60 angstrom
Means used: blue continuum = 20.1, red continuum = 19.4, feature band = 18.7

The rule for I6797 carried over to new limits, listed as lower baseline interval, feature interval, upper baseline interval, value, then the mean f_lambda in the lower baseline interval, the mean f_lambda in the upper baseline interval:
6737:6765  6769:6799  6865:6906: 1.8 angstrom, 20.1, 19.6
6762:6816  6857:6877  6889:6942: 1.1 angstrom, 19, 21.1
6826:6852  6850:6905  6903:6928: 1.9 angstrom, 19.5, 20.8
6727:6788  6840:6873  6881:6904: 1.1 angstrom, 19.8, 20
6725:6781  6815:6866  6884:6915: 2.0 angstrom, 19.9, 20.2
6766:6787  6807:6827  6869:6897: 0.3 angstrom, 19.7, 19.4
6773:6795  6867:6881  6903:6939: 1.0 angstrom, 19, 21.2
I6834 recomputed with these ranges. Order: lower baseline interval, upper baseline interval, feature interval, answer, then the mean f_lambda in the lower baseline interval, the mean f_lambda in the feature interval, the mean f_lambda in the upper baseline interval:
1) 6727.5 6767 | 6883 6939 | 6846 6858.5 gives 0.09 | 19.9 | 19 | 20.8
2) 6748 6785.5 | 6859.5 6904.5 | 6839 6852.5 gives -0.01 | 19.9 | 19.9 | 19.7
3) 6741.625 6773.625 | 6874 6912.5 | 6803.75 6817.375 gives 0.05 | 20.1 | 19.1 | 20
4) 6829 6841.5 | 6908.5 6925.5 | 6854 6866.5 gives 0.03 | 19.3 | 19.3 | 21.1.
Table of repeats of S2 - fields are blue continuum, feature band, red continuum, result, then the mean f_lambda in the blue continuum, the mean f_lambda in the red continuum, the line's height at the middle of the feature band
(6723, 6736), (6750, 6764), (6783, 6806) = -0.9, 19.4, 18.2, 18.9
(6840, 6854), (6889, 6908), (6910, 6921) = 0.2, 19.7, 20.7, 20.5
